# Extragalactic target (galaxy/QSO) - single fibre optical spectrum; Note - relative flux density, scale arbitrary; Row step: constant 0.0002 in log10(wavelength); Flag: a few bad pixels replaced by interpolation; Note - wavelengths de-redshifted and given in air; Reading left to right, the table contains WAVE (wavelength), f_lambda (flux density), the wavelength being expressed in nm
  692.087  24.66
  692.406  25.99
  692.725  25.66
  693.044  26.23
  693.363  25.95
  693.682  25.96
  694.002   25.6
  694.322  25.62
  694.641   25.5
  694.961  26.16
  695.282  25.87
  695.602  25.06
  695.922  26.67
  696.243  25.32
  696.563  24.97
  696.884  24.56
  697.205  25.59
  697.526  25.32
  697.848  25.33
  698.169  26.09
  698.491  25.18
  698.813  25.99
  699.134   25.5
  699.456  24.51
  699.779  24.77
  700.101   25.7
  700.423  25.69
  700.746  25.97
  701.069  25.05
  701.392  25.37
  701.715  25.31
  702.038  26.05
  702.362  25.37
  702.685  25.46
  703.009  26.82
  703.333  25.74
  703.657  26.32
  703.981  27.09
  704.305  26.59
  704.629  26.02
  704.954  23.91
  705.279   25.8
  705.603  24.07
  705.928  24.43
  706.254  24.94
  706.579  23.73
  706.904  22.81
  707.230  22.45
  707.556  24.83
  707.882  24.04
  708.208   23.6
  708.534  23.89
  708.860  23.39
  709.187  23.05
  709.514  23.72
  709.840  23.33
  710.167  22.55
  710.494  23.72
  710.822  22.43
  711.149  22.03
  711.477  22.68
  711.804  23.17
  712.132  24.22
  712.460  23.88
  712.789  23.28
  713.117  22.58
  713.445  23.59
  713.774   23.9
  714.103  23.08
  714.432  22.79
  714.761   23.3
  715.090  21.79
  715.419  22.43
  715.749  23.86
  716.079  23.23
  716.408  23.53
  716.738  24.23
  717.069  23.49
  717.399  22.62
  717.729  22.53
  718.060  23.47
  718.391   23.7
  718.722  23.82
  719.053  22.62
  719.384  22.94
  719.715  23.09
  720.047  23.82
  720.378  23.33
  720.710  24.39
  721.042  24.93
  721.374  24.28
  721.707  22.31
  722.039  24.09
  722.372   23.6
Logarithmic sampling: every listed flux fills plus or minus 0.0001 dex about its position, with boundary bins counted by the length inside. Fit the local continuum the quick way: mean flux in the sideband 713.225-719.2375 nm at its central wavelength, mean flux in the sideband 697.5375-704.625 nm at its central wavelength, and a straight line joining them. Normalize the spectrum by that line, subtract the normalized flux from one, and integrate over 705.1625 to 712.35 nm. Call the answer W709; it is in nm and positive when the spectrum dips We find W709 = 0.26 nm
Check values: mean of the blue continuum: 25.7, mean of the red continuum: 23.2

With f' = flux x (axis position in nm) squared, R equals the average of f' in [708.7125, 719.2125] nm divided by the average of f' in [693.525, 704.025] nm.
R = 0.9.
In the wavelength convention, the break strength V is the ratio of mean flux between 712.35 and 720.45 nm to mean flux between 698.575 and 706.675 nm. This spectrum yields 0.9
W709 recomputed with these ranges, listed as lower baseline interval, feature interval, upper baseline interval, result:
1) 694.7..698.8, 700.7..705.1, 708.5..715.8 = -0.22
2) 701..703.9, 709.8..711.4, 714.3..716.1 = 0.08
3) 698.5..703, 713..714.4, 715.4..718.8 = 0.03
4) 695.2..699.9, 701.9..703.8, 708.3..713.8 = -0.11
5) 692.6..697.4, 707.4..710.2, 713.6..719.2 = 0.05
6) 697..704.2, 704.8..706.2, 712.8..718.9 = 0.02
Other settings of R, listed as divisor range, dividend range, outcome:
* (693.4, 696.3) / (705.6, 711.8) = 0.95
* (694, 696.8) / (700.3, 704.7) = 1.03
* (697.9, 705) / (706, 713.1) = 0.93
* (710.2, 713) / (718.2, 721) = 1.04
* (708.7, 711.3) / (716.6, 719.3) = 1.03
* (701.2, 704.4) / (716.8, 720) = 0.93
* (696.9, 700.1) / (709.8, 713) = 0.95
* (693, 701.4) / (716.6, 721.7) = 0.98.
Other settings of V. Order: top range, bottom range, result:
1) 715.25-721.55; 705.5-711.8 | 1.00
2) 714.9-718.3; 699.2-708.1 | 0.92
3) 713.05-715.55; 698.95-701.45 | 0.91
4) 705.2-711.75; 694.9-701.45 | 0.93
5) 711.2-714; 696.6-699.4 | 0.92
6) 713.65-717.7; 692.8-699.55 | 0.91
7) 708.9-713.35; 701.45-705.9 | 0.90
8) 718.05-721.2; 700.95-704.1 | 0.91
